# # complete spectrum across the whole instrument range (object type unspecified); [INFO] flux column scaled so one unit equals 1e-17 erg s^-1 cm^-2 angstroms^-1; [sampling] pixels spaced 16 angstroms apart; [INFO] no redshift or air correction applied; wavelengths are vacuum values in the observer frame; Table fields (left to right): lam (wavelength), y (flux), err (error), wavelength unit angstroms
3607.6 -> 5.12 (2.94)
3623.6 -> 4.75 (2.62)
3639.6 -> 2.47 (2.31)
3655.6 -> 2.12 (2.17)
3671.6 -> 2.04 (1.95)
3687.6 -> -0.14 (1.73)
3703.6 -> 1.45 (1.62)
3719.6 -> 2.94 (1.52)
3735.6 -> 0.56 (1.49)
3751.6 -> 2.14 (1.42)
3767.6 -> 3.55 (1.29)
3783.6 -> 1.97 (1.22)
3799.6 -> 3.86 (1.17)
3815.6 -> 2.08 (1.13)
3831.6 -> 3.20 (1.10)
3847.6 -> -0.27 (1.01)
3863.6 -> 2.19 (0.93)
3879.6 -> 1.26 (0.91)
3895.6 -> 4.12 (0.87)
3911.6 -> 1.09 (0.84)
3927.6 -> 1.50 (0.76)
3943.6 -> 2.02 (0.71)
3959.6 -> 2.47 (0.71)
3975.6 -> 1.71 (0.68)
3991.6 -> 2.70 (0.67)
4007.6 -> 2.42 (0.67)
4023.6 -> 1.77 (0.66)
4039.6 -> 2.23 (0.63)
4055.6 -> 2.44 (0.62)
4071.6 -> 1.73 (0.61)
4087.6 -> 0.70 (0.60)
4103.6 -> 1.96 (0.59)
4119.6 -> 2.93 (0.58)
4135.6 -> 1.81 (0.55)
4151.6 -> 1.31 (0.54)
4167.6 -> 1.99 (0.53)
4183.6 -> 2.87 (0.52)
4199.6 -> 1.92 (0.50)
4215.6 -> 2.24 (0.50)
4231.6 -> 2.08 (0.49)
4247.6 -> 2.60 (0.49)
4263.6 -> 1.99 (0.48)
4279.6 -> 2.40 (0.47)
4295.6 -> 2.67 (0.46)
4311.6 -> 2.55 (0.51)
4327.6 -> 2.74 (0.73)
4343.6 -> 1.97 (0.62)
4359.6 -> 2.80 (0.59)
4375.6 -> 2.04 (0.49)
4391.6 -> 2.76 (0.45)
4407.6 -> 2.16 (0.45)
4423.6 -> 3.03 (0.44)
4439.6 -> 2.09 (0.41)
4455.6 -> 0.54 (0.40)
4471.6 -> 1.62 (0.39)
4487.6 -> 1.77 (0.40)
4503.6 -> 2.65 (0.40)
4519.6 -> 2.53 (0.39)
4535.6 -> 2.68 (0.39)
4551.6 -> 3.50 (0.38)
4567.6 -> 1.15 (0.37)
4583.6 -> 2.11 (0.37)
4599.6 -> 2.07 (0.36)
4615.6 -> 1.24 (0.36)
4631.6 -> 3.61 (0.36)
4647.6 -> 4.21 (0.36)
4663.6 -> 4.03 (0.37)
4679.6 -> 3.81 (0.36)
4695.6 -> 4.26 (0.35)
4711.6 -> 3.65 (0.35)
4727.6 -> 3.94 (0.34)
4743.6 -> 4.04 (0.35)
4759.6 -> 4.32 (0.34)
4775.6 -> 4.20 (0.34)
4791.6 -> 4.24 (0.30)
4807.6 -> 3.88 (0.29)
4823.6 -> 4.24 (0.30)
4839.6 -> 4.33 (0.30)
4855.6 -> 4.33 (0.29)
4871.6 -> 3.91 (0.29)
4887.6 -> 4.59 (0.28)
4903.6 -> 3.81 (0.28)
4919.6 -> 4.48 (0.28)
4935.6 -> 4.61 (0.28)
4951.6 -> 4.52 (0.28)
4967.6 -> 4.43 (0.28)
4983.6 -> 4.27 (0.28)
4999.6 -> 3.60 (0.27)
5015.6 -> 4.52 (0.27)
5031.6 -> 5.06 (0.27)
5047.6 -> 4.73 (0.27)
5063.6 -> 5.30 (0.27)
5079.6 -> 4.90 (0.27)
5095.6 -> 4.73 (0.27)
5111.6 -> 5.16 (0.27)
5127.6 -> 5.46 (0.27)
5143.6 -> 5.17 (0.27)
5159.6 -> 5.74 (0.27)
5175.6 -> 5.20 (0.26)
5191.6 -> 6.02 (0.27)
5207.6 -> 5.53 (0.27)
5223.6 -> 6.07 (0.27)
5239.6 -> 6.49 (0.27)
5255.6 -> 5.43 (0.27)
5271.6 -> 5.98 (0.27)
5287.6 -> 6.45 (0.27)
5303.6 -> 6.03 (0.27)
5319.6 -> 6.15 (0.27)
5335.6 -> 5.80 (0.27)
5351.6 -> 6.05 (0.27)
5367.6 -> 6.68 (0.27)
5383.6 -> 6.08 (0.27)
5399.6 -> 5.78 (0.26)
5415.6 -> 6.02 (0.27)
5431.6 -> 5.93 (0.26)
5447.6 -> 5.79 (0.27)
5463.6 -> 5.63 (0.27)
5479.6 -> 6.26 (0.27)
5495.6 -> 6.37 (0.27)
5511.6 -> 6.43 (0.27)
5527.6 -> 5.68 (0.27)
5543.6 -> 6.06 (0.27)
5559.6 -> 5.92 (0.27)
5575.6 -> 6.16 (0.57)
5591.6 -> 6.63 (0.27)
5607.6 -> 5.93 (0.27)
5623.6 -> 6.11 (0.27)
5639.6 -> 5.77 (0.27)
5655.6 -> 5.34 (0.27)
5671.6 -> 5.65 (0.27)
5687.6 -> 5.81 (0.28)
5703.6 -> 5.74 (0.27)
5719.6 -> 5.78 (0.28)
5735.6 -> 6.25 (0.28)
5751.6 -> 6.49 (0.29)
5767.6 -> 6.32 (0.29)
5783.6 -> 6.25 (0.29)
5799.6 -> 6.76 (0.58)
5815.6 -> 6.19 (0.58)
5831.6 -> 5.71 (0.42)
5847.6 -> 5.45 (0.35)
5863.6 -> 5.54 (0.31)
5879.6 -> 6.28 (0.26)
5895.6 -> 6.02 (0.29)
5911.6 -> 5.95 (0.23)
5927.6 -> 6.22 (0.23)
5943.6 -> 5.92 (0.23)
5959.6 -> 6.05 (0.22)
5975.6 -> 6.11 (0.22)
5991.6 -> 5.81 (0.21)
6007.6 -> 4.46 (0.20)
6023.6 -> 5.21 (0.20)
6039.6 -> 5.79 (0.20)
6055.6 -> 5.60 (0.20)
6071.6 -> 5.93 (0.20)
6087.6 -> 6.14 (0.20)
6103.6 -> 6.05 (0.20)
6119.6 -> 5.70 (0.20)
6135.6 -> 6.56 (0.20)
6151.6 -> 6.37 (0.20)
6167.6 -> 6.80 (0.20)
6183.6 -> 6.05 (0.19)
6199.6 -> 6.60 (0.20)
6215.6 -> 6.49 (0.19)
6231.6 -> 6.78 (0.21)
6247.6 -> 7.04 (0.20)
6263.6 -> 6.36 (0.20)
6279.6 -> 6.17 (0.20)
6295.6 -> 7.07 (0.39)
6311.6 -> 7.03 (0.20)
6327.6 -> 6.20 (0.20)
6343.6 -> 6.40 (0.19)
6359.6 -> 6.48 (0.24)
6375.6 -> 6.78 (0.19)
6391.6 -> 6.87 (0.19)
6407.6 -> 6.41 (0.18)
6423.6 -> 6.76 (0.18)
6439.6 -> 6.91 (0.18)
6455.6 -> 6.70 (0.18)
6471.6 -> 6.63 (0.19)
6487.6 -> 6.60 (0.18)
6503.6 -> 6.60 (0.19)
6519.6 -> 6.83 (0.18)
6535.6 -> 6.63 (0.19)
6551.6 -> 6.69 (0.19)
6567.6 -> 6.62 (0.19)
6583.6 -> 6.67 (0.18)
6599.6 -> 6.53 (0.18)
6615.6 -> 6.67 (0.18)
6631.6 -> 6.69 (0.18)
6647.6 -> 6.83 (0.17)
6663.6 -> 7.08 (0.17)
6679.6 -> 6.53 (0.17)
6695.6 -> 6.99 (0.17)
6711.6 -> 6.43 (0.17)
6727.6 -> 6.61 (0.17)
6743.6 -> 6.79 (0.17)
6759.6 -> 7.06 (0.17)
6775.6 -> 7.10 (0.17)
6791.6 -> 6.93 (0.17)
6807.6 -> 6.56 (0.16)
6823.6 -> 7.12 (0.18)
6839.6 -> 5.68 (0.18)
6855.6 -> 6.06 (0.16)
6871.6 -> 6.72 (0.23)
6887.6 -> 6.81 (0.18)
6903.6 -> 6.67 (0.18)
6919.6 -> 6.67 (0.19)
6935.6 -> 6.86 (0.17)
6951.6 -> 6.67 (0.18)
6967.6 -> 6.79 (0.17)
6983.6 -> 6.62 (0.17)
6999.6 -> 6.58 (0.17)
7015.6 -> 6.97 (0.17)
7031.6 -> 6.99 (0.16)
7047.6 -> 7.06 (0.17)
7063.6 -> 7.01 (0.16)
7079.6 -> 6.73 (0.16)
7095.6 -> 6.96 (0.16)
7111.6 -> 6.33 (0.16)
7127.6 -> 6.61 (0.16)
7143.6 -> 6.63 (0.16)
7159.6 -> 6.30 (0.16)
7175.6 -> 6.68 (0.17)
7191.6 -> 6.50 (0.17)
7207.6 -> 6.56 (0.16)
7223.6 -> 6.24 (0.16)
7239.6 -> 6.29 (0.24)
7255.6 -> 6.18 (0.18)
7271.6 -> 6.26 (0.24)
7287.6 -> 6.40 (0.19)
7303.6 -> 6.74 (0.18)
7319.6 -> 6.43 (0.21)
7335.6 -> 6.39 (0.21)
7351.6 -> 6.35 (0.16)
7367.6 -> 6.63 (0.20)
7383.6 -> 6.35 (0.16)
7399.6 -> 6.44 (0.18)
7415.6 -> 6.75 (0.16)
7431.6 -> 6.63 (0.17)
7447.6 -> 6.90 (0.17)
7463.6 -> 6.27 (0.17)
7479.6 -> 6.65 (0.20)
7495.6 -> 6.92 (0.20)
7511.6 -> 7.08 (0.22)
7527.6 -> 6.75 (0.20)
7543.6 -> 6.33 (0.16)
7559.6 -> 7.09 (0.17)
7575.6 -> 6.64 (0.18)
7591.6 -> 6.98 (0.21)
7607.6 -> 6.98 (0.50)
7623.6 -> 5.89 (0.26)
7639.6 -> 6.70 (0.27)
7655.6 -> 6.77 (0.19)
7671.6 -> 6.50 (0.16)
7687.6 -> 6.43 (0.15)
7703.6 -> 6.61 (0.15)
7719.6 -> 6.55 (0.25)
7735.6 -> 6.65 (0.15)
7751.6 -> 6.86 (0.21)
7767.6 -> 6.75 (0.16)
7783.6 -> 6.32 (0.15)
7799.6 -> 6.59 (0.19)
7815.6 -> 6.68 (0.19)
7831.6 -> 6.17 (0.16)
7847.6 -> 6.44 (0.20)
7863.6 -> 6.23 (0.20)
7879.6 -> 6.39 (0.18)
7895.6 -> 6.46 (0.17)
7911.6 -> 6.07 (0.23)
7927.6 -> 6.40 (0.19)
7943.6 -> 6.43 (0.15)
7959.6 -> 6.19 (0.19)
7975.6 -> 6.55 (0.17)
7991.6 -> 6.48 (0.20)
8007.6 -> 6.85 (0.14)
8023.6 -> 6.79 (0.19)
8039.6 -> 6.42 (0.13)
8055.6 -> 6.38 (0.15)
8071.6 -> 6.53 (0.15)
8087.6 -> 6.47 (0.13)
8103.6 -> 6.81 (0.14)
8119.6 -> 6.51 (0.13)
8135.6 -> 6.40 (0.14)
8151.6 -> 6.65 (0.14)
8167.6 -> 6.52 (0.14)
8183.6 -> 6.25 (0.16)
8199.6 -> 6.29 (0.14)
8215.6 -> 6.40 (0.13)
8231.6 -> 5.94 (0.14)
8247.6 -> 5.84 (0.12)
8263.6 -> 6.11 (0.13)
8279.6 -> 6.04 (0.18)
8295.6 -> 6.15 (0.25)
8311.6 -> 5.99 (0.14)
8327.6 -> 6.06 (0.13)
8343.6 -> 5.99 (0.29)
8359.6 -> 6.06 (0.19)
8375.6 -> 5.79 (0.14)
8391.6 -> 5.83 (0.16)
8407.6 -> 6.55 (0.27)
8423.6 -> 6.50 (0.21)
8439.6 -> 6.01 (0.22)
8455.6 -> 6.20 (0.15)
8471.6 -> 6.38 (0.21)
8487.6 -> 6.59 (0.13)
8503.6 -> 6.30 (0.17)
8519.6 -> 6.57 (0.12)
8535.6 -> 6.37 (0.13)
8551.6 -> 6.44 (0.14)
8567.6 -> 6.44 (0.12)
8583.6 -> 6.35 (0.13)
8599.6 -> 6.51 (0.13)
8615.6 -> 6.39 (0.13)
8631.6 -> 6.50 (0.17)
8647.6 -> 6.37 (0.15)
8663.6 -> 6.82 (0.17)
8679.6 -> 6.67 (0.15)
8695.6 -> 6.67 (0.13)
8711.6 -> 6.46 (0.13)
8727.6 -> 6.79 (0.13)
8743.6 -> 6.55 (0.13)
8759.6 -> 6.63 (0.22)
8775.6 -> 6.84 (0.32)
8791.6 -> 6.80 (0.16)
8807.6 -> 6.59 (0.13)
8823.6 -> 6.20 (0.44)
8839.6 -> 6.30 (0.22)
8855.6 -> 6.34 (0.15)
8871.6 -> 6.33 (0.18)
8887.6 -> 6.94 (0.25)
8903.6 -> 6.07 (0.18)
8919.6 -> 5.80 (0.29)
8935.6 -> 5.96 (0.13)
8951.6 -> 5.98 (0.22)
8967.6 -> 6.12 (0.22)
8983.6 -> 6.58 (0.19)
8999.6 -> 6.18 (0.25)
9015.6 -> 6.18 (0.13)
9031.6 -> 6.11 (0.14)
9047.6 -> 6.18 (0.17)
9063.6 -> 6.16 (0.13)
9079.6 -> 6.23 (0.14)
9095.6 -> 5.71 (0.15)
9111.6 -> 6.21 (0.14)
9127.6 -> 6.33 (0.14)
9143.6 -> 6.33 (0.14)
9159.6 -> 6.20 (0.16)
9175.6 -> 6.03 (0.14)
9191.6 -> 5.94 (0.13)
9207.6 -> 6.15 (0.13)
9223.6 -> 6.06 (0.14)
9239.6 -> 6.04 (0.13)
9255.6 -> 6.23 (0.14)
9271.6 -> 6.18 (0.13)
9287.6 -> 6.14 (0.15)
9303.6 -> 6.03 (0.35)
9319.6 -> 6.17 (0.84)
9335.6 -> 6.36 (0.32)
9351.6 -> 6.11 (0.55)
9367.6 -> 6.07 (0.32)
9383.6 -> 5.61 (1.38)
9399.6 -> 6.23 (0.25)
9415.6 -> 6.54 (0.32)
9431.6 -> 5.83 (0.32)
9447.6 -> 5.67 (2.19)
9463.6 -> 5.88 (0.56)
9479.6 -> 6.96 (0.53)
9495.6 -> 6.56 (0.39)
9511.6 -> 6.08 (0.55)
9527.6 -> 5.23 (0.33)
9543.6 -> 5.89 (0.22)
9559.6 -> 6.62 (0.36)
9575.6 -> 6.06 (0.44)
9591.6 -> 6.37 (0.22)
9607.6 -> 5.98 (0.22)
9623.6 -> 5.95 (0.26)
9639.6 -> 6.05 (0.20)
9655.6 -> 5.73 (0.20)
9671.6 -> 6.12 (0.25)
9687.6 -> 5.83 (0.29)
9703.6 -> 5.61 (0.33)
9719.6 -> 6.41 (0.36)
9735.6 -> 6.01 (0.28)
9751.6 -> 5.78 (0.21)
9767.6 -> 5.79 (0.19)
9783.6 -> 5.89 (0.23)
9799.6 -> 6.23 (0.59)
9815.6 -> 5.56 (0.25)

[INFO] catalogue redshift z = 0.16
